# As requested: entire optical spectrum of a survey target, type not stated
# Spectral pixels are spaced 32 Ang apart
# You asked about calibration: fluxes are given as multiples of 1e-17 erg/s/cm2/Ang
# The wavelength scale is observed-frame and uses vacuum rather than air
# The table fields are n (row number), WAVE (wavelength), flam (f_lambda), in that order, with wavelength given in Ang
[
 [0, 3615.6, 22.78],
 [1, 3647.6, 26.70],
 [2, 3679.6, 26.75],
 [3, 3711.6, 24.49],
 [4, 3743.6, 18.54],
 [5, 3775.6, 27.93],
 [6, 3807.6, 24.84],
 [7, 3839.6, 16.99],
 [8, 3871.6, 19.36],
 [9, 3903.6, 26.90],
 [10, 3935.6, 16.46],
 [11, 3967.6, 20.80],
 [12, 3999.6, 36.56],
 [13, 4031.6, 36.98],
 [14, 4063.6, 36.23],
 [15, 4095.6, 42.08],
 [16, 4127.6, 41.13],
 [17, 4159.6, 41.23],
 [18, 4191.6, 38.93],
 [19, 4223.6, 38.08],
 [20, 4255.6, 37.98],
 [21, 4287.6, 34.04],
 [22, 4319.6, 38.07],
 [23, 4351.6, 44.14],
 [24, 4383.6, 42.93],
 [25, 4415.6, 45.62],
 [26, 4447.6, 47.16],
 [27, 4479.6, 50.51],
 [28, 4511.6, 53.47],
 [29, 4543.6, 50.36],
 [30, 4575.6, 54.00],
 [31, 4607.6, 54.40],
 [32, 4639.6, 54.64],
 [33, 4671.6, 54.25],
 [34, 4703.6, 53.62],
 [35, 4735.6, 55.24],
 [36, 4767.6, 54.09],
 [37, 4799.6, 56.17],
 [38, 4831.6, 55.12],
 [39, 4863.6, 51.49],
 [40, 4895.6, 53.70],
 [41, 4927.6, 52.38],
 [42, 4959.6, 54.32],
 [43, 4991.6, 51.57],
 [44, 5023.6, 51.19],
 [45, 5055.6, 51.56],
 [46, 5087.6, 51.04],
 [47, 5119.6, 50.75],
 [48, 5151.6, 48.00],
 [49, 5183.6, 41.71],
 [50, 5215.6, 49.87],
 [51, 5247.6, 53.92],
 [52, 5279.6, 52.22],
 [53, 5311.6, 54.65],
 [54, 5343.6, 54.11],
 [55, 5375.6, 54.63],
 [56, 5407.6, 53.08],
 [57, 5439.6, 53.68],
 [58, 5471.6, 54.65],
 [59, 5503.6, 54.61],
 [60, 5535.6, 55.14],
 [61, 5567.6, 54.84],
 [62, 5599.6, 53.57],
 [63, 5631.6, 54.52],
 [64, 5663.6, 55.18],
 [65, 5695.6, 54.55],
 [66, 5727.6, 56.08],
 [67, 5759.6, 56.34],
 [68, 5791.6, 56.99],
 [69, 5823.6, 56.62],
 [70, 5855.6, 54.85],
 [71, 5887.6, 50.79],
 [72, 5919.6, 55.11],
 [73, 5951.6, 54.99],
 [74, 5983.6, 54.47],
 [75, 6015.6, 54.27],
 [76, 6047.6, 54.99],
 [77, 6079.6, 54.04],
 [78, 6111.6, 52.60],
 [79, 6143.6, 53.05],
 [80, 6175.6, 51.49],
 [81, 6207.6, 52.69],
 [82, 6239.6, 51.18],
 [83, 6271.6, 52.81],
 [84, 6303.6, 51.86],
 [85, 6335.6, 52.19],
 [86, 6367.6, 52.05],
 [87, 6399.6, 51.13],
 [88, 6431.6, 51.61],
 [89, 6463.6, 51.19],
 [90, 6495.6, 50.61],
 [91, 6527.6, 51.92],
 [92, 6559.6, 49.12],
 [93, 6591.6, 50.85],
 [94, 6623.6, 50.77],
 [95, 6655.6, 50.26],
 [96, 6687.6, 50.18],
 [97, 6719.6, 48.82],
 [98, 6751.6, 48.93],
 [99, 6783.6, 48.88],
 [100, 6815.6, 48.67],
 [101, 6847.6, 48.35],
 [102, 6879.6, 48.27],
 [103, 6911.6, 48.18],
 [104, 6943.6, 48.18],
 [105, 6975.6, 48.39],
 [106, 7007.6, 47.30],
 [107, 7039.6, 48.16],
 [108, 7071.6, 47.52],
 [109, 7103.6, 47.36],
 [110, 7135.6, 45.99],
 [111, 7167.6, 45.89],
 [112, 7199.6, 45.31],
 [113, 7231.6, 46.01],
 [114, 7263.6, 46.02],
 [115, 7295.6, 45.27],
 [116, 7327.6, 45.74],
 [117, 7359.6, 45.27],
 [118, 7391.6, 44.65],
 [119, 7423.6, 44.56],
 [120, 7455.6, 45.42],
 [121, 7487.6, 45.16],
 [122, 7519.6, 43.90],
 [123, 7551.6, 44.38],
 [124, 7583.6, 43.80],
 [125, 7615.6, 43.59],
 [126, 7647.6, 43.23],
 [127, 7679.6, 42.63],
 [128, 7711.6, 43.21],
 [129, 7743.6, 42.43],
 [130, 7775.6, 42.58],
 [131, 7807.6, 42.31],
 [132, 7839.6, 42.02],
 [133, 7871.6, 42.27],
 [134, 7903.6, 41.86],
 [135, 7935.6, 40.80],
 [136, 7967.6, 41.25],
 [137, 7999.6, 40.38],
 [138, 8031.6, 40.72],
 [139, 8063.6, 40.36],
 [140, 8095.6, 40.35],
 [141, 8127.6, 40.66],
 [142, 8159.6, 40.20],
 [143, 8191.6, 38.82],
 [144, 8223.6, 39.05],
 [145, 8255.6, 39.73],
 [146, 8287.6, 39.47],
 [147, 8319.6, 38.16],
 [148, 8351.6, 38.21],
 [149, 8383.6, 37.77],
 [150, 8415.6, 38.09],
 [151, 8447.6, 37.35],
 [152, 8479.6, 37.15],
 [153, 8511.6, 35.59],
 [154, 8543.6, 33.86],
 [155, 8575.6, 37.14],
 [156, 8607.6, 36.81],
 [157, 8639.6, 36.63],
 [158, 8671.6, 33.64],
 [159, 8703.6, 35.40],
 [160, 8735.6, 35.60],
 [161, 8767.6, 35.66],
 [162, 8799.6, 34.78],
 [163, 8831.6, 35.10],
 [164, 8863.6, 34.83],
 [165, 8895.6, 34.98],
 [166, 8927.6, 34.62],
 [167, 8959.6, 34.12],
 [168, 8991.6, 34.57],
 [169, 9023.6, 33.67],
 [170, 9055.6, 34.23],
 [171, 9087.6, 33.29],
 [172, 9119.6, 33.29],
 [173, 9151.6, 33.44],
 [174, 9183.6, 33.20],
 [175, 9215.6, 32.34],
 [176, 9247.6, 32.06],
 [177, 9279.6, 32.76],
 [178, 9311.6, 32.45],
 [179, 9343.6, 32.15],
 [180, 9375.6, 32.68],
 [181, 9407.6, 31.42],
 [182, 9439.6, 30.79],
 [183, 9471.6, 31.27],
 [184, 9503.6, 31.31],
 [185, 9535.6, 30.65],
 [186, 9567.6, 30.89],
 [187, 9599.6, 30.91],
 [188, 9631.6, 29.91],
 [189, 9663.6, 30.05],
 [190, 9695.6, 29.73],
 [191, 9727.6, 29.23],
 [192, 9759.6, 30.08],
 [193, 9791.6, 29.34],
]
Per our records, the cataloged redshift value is 0.00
